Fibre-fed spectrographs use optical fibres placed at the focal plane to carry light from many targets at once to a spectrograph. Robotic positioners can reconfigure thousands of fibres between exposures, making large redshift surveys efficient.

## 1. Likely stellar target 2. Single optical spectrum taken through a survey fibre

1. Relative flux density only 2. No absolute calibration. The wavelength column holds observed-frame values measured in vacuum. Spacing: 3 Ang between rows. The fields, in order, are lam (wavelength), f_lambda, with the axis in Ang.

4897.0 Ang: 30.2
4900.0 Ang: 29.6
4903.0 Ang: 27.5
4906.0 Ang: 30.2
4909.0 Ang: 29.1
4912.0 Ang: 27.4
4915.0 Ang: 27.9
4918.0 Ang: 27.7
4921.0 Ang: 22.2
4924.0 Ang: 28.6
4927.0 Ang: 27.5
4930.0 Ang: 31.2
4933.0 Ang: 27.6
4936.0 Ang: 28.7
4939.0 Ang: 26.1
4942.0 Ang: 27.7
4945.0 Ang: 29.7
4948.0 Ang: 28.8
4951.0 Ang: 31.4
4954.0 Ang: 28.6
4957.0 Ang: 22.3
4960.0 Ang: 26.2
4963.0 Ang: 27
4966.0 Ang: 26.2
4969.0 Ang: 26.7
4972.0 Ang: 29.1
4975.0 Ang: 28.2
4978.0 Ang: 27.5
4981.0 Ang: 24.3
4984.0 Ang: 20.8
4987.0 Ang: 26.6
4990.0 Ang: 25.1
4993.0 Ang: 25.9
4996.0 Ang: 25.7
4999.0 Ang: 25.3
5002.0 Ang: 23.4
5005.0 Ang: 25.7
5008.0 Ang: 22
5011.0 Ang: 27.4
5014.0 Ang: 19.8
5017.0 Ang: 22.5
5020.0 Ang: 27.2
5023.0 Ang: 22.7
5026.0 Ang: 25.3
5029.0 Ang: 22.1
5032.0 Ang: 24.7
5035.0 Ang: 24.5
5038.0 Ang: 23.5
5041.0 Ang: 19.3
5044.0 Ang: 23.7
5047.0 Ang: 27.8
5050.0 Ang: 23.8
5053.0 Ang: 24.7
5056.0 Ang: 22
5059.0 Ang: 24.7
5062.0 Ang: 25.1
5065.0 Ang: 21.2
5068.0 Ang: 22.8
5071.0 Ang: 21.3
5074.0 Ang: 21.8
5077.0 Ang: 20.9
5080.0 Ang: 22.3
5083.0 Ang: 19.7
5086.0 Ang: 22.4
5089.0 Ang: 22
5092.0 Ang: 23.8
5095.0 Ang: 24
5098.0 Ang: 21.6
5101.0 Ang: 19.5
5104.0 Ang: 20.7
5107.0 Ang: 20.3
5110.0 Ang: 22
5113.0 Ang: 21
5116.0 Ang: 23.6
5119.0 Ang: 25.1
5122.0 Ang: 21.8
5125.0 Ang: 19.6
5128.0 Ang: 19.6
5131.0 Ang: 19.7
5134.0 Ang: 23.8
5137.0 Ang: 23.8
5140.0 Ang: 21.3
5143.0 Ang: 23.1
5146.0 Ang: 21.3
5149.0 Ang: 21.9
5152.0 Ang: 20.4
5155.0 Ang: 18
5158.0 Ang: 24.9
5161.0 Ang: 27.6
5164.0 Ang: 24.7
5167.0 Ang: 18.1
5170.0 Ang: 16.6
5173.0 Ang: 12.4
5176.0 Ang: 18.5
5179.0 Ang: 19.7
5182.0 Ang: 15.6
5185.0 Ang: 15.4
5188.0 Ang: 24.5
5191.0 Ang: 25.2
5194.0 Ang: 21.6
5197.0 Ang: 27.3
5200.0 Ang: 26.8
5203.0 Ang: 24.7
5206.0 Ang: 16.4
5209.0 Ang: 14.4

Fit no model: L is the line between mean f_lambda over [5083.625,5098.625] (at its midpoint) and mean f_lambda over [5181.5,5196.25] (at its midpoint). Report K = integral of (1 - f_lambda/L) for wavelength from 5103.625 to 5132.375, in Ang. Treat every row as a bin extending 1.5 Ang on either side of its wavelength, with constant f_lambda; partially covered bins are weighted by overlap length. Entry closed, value 1.1 Ang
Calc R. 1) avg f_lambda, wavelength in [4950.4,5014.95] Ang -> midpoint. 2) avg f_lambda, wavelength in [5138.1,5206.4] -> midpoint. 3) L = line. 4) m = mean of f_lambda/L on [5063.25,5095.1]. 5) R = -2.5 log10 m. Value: 0.07 mag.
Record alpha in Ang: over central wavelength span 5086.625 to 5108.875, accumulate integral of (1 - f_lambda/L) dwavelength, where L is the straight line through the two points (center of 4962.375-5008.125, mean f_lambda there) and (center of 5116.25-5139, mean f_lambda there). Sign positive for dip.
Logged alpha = 1.0 Ang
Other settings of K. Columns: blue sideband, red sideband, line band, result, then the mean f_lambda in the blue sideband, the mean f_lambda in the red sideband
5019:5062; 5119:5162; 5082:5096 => 0.36 Ang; 24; 22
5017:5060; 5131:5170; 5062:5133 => 3.94 Ang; 23.9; 22.1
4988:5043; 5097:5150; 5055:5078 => 0.39 Ang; 24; 21.6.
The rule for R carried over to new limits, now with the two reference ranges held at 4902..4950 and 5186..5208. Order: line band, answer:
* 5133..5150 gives 0.08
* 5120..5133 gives 0.20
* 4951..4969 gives 0.04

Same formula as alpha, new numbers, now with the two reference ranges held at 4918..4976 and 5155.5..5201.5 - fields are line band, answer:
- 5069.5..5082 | 1.3 Ang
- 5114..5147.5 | 0.7 Ang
